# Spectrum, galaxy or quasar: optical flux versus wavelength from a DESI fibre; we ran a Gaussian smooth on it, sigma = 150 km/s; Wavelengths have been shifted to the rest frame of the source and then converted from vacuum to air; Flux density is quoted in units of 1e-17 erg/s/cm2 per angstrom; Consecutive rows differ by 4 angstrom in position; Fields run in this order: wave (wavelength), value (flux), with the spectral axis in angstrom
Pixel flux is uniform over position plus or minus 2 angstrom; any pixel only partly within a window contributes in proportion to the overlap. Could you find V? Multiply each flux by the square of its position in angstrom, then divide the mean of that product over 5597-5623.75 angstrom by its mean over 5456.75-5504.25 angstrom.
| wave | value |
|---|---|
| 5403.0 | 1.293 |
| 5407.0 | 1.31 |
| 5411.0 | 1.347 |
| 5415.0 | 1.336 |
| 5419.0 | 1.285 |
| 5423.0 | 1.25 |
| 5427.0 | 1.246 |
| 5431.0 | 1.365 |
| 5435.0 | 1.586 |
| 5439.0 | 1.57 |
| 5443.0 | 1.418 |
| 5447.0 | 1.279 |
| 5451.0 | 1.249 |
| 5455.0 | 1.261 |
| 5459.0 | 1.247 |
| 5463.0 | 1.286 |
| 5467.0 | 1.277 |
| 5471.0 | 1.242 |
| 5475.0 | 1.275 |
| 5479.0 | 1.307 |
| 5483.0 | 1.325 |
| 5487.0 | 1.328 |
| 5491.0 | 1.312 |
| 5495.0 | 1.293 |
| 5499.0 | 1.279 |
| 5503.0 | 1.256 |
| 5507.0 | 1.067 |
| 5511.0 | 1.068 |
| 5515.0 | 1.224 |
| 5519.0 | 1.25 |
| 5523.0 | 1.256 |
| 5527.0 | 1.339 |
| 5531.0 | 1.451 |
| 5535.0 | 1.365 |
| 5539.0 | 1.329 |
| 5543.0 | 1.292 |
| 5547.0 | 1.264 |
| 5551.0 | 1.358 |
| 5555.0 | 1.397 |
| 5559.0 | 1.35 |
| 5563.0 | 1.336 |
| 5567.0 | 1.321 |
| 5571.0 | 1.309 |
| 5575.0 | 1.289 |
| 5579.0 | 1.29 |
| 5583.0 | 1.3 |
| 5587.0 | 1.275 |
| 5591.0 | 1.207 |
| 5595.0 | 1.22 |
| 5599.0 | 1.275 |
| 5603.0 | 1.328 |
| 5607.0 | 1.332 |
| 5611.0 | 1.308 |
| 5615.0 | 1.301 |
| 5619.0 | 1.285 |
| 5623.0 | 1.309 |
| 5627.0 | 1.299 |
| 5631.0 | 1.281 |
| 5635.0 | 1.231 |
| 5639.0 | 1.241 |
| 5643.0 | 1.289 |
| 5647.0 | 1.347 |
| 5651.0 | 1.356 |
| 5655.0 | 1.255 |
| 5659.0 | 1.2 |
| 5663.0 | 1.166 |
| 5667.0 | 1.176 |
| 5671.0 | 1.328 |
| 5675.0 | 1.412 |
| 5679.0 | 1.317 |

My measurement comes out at 1.06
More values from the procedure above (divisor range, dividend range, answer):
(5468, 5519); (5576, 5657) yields 1.08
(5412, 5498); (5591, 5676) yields 1.03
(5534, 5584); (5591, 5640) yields 0.99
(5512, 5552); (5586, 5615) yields 1.00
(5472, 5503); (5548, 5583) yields 1.05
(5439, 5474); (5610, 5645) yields 1.05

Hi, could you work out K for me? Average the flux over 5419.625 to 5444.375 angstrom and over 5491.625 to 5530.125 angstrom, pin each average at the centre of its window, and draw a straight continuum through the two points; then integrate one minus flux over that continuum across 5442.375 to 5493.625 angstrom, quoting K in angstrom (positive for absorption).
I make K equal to 1.3 angstrom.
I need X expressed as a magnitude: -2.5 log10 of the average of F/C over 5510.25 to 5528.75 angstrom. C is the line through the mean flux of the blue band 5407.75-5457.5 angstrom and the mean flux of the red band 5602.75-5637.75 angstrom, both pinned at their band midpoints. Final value 0.07 mag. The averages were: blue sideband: 1.35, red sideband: 1.29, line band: 1.24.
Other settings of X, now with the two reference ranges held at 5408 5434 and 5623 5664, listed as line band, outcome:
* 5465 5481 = 0.025 mag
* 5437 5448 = -0.098 mag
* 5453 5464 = 0.038 mag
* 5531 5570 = -0.041 mag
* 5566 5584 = -0.013 mag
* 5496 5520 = 0.092 mag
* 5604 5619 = -0.028 mag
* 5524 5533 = -0.069 mag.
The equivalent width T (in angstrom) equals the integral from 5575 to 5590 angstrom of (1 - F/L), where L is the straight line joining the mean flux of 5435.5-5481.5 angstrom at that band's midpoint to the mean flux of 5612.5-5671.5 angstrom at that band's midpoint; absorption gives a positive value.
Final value 0.0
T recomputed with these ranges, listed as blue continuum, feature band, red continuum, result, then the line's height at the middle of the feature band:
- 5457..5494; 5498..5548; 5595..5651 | 1.0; 1.29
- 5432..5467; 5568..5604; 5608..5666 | 0.6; 1.3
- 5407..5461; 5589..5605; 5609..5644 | 0.4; 1.29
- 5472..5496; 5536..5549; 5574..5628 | 0.0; 1.3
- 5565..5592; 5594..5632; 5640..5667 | -0.6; 1.28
